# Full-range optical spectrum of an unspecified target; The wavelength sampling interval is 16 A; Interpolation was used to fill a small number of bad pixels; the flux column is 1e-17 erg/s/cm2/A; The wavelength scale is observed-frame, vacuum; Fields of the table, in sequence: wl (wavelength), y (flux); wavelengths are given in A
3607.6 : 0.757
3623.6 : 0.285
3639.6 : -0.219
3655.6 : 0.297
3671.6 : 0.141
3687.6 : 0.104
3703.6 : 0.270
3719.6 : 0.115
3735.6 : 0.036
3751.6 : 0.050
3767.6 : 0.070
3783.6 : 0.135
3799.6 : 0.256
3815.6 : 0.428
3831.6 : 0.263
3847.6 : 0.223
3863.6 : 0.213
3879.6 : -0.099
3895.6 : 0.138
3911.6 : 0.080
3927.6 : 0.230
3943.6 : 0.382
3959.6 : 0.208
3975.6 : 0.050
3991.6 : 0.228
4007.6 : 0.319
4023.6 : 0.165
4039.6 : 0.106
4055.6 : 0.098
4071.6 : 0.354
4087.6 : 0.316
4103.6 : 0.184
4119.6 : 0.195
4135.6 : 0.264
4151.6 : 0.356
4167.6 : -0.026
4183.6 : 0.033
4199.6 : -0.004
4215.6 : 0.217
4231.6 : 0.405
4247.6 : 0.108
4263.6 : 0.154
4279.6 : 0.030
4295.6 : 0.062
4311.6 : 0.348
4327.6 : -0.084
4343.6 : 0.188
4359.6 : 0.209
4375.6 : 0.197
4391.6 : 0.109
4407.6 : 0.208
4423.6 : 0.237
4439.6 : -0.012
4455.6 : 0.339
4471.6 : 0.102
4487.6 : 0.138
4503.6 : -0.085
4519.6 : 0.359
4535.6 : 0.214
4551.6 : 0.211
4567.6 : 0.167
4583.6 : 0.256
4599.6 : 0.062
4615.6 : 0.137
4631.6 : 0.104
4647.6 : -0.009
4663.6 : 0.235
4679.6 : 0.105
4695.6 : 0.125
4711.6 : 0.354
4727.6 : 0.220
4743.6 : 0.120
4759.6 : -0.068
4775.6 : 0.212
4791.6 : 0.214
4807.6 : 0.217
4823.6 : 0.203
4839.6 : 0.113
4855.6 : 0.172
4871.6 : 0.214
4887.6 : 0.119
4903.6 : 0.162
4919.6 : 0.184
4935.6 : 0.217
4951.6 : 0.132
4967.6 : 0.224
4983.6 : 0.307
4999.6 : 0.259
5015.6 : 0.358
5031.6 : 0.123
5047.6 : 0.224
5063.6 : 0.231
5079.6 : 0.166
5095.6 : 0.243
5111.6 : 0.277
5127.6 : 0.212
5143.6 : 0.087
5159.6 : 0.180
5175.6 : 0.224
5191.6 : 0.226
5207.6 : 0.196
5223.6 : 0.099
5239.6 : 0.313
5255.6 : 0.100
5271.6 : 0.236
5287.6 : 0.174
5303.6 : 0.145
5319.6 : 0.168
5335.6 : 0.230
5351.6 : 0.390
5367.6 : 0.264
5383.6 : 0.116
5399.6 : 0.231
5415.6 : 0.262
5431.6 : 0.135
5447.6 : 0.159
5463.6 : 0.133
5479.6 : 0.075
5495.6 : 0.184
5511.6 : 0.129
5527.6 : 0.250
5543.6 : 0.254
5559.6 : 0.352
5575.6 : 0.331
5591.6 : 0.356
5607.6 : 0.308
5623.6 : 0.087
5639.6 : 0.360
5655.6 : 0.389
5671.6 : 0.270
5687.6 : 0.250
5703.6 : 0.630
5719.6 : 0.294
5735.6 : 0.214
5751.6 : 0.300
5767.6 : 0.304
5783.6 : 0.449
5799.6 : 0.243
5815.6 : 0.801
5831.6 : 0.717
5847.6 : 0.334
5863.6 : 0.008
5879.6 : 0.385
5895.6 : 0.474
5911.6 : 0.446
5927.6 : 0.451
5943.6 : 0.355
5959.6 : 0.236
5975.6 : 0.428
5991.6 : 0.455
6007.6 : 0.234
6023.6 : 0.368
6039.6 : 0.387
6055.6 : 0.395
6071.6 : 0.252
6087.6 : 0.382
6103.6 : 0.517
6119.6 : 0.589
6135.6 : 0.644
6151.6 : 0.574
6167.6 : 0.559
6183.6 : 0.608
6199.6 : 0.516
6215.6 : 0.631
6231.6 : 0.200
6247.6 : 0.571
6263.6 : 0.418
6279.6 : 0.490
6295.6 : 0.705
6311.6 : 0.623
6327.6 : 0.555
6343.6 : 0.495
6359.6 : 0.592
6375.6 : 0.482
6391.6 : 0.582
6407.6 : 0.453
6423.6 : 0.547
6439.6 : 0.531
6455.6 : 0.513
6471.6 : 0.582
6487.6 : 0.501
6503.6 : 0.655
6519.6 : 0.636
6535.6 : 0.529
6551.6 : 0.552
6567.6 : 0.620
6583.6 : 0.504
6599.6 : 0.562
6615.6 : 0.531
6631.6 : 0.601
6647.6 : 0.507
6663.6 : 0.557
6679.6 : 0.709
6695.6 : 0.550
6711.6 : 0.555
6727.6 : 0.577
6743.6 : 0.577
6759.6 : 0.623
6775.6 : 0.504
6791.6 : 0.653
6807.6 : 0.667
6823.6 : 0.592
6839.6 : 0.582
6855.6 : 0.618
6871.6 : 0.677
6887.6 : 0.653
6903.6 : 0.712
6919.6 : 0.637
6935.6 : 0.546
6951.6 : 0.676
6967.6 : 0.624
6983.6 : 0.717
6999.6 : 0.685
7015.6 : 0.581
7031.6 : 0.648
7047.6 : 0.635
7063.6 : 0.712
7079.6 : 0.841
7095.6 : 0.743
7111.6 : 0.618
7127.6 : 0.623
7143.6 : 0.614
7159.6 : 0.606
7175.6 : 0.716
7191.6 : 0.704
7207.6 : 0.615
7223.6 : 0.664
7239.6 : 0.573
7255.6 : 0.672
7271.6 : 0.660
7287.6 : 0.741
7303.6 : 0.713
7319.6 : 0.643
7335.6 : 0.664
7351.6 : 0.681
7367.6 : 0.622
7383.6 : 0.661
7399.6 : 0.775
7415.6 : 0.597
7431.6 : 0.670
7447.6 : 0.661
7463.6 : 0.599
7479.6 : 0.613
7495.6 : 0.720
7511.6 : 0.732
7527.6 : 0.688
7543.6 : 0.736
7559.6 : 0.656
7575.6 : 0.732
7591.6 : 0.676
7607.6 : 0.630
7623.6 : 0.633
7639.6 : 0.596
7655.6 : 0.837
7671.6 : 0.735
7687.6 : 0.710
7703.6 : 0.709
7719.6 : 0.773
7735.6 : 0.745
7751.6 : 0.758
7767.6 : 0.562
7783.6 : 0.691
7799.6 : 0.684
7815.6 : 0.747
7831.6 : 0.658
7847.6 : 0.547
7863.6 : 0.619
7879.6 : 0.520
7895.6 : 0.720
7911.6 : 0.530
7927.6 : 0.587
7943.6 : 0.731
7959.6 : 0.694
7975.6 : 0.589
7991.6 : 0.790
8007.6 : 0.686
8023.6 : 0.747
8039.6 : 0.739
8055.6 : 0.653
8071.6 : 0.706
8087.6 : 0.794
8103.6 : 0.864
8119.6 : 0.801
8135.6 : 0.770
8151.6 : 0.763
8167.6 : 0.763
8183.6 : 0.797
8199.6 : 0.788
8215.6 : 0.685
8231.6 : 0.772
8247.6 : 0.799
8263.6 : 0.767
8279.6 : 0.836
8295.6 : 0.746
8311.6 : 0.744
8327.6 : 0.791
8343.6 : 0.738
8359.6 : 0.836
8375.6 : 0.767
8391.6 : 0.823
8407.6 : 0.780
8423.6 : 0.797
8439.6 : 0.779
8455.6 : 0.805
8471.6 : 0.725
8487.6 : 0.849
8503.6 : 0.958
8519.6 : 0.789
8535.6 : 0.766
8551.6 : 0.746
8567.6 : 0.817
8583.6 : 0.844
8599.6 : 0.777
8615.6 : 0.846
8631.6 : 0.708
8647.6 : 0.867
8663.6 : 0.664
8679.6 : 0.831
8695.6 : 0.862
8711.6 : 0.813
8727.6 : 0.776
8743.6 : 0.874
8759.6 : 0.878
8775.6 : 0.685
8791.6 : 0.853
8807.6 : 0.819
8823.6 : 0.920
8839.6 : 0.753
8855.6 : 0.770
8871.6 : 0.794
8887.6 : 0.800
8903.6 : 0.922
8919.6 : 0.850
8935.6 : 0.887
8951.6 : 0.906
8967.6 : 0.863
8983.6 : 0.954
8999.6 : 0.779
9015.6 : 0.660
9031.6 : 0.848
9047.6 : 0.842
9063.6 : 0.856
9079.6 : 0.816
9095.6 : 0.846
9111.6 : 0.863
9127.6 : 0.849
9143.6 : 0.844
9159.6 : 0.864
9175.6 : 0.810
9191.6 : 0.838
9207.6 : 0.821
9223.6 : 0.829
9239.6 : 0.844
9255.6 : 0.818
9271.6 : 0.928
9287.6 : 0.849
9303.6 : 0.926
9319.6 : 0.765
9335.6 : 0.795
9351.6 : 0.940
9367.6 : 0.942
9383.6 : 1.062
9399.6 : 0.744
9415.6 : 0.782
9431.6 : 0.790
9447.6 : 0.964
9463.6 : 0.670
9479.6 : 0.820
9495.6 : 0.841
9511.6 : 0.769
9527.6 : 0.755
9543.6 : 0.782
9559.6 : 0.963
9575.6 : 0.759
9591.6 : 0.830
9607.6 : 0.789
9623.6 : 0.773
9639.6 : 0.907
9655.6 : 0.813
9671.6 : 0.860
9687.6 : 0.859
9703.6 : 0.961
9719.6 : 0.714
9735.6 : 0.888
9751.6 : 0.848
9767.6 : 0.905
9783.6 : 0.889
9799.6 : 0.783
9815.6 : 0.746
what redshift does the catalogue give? 0.529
